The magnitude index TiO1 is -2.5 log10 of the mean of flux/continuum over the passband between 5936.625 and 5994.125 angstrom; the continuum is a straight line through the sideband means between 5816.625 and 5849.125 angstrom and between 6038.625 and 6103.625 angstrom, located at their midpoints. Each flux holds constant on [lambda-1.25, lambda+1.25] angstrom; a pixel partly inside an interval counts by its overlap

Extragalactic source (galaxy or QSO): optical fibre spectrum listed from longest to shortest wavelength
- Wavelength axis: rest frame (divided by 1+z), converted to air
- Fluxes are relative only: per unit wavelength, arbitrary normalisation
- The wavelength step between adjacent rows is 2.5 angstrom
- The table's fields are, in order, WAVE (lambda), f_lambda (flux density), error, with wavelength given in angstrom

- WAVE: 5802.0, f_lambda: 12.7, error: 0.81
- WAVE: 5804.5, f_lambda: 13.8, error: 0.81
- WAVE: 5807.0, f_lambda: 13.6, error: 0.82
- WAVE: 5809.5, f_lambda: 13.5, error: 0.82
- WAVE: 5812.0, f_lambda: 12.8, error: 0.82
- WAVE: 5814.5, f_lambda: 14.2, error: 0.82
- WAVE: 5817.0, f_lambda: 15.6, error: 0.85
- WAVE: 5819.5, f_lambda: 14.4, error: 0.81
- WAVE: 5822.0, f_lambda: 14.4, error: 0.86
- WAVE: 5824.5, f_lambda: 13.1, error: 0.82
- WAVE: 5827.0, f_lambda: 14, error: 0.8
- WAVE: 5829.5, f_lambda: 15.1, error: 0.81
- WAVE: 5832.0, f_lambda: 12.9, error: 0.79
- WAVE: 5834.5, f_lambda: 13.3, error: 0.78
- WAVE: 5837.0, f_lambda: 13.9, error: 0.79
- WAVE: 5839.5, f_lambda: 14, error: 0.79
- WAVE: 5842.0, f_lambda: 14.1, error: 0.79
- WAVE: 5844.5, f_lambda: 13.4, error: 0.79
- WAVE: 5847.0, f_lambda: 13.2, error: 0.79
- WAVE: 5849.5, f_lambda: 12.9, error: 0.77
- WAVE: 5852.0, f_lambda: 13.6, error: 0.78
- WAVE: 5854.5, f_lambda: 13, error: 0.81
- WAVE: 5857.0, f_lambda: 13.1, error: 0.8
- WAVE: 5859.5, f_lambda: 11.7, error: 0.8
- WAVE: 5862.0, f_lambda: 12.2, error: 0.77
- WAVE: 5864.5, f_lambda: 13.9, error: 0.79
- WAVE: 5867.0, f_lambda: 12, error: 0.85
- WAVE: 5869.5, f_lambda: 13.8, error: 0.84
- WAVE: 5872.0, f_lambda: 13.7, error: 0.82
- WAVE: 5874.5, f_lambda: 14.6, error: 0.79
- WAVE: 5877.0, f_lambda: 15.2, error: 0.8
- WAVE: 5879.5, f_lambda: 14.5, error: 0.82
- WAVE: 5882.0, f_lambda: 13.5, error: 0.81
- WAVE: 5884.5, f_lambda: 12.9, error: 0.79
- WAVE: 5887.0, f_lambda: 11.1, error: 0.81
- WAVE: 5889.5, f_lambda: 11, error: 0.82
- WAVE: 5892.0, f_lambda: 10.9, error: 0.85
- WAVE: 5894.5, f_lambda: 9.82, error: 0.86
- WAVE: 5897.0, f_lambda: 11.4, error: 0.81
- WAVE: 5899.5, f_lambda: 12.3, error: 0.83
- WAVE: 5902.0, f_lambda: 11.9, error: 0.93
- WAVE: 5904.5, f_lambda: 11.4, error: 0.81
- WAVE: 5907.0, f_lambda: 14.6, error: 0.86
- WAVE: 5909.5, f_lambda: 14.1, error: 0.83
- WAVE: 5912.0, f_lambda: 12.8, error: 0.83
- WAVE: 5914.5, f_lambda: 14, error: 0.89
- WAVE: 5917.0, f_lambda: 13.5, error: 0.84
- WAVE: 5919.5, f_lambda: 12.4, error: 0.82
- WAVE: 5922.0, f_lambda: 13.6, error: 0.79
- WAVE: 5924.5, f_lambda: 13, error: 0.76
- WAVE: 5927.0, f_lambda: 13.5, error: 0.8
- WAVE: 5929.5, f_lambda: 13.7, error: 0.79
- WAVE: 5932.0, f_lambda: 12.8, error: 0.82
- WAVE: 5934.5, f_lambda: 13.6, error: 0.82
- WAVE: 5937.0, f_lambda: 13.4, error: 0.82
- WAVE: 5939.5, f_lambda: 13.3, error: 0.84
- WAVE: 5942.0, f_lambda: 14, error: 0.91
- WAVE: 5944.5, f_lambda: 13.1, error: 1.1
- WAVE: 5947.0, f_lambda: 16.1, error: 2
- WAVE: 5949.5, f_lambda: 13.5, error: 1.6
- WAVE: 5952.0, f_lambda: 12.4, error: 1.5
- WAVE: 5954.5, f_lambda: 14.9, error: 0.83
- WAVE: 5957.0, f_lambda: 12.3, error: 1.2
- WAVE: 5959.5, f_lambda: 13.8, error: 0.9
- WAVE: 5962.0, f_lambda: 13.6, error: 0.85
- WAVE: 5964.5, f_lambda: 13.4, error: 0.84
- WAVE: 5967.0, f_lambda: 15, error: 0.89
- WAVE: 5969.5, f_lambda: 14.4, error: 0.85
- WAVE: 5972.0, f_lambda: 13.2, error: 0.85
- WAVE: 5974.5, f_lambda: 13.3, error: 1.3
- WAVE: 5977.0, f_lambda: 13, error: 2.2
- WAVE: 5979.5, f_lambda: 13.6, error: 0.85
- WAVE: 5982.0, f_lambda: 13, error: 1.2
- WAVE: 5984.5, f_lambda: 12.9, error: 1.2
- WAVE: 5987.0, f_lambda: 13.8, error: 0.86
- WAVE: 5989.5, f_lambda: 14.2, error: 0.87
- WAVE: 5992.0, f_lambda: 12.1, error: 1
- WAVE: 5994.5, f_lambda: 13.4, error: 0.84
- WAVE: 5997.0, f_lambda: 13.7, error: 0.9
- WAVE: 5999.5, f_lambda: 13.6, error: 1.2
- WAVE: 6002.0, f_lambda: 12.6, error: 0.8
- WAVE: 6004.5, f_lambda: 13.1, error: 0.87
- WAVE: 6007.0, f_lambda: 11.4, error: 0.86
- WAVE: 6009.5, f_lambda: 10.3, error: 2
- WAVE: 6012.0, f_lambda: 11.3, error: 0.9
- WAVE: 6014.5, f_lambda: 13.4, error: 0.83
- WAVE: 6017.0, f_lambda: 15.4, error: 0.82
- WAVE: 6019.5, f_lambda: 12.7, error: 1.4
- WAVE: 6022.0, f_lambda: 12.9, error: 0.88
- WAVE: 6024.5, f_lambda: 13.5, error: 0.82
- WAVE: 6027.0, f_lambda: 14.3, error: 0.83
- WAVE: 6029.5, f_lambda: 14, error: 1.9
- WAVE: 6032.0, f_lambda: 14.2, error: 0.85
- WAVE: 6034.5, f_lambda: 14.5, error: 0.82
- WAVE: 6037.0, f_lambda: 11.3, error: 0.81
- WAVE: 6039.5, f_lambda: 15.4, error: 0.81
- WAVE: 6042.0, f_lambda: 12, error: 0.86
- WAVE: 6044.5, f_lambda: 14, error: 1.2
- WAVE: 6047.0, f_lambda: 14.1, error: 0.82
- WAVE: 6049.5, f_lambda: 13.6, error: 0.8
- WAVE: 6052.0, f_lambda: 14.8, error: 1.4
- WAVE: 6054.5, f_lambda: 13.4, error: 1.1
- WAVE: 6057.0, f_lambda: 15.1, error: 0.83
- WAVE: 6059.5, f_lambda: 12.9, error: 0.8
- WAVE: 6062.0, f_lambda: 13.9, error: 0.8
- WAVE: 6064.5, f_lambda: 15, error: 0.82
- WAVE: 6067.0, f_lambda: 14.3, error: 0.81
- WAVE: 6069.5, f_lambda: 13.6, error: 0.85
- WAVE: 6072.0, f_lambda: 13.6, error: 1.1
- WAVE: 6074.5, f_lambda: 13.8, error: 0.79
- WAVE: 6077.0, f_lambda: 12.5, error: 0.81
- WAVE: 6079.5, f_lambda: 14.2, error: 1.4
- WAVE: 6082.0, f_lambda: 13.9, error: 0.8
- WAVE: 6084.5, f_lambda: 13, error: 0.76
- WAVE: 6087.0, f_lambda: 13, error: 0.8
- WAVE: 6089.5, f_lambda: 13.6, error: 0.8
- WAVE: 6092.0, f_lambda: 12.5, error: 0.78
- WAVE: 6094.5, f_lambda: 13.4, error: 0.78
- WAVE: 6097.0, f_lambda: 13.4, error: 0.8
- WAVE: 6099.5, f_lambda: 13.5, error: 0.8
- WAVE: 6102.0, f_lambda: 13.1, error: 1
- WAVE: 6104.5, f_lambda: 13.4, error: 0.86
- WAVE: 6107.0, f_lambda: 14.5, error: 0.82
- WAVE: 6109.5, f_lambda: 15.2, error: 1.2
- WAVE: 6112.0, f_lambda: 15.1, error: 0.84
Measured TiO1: 0.01 mag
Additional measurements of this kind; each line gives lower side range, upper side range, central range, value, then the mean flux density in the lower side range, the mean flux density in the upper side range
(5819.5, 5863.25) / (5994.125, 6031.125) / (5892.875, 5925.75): 0.05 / 13.4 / 13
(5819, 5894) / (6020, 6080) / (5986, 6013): 0.08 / 13.3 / 13.8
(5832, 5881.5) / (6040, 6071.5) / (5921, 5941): 0.02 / 13.5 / 13.9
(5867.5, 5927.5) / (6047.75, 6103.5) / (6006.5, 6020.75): 0.08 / 12.9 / 13.6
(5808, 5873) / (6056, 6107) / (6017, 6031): -0.01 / 13.5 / 13.6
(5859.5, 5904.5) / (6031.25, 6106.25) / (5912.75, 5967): -0.05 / 12.6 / 13.6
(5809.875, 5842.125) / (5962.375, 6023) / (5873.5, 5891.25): 0.04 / 14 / 13.2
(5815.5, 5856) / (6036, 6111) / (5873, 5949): 0.06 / 13.8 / 13.7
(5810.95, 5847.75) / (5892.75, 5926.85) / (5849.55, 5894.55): 0.03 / 13.9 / 12.7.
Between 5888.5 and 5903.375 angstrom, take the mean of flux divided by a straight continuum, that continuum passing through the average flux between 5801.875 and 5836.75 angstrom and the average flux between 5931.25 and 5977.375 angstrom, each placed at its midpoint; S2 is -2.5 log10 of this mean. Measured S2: 0.22 mag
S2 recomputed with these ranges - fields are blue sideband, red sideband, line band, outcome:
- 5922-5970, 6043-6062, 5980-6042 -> 0.05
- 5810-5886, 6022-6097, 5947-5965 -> 0.00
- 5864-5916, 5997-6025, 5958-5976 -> -0.08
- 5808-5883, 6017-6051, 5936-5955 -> -0.01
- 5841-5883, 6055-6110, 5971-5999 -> 0.02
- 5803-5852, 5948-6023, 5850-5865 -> 0.07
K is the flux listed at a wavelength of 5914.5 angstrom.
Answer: 14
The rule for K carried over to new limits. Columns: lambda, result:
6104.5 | 13.4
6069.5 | 13.6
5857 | 13.1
